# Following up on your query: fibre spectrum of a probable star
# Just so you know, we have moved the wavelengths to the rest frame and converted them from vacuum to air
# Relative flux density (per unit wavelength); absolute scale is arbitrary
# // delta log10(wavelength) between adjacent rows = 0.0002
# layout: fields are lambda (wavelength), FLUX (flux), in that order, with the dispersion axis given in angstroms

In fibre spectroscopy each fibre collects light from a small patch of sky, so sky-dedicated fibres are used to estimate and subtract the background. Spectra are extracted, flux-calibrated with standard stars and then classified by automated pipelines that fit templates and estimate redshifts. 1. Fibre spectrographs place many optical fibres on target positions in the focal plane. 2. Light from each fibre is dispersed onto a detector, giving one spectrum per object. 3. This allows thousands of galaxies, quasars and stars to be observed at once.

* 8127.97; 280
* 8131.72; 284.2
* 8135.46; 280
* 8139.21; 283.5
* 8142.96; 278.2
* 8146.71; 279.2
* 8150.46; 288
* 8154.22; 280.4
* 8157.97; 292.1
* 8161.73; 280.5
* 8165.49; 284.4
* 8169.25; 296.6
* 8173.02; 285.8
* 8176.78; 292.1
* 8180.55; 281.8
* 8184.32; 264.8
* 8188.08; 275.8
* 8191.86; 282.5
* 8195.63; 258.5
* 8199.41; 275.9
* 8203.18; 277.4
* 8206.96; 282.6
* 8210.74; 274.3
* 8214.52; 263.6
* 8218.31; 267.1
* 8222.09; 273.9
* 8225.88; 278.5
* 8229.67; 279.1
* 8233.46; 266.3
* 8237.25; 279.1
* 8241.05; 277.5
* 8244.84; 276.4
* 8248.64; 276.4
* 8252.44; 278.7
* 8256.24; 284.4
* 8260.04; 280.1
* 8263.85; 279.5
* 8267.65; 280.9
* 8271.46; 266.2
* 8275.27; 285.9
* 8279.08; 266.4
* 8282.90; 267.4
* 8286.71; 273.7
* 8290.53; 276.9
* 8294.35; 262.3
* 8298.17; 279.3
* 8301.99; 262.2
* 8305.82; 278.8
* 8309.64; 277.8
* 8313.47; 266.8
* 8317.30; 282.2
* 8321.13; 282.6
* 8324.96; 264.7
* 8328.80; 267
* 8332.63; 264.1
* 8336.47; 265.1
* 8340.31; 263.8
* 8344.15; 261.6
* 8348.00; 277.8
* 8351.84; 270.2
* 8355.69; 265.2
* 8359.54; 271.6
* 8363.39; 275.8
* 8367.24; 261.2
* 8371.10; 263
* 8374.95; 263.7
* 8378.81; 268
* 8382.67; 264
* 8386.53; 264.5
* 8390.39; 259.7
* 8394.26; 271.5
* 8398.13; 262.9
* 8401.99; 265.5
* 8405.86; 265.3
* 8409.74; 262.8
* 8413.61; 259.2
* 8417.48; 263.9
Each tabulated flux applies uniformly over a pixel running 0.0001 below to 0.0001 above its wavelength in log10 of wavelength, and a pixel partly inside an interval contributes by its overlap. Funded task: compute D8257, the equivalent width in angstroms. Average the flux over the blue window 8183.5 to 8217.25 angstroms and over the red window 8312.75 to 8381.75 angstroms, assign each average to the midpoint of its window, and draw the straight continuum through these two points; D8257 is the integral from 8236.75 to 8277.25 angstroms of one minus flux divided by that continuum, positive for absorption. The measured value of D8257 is -1.1 angstroms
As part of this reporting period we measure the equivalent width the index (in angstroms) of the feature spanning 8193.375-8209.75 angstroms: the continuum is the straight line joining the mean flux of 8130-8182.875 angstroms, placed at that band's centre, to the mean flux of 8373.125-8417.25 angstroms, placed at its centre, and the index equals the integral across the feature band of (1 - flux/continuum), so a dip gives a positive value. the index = 0.4 angstroms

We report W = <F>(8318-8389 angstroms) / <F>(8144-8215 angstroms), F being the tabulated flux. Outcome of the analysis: 0.96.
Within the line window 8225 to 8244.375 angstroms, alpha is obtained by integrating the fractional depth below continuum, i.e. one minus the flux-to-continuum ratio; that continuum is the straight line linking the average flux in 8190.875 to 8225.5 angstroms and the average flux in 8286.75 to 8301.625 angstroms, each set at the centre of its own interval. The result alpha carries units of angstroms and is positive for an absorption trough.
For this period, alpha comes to -0.2 angstroms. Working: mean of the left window 273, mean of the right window 272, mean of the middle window 276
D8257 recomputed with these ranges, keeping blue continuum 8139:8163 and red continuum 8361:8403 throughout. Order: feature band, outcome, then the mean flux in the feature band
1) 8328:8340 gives 0.2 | 265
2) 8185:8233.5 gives 0.9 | 274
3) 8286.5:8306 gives 0.0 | 271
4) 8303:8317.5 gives -0.2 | 275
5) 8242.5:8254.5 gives -0.1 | 277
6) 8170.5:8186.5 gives 0.0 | 282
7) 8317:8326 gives -0.2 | 277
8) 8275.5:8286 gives 0.1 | 271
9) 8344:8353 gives -0.1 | 271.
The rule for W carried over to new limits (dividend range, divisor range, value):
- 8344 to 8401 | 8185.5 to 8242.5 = 0.97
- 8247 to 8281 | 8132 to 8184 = 0.98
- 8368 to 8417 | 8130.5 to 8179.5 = 0.93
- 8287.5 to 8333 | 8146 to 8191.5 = 0.96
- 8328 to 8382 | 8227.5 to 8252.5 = 0.97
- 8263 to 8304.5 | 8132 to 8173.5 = 0.96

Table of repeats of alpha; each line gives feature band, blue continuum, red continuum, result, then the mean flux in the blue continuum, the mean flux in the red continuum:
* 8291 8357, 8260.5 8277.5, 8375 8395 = 0.4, 278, 265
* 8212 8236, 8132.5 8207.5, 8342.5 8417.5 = 0.5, 281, 266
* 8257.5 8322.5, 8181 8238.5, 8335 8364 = -1.0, 273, 269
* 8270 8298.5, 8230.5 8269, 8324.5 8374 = 0.2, 278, 267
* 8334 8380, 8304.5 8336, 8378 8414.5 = 0.2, 273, 264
